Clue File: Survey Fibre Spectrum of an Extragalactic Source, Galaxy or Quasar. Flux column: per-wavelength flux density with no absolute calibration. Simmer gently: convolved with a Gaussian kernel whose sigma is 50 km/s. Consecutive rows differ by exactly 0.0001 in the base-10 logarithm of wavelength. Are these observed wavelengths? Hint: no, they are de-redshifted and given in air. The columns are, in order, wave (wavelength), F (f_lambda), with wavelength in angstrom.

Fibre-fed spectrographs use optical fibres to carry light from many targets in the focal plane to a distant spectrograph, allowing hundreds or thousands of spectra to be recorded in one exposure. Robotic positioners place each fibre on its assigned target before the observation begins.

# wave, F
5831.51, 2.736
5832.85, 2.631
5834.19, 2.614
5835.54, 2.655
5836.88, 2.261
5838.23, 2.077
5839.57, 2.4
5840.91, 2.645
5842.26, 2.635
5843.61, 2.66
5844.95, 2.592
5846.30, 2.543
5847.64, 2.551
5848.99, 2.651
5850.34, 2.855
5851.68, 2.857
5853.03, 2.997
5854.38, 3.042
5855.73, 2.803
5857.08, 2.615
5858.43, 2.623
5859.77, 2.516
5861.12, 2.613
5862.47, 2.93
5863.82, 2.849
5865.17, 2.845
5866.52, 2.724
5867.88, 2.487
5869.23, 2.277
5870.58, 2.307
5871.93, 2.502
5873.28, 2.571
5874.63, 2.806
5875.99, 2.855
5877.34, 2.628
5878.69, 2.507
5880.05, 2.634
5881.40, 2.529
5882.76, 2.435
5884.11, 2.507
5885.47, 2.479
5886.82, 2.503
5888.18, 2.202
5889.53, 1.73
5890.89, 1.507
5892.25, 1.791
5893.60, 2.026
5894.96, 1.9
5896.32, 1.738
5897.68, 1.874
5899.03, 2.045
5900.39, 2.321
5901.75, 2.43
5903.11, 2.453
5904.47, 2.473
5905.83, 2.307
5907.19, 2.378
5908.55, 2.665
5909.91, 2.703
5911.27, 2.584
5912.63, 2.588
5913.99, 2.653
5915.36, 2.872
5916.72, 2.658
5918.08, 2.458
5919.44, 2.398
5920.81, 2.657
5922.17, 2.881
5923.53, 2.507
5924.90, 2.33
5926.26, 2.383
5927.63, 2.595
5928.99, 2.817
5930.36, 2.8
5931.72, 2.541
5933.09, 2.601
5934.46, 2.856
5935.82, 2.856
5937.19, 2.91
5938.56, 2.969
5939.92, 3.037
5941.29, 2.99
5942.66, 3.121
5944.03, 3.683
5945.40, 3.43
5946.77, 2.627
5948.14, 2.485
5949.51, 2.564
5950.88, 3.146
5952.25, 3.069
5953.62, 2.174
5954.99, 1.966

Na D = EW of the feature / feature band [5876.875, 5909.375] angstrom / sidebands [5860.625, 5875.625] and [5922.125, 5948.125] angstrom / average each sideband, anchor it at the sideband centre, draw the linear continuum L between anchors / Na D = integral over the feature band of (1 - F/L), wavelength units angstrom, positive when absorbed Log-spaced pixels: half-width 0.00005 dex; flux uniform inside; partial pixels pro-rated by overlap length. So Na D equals 5.44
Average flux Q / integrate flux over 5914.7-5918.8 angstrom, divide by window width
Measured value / 2.66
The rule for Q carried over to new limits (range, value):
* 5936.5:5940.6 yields 2.97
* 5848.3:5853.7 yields 2.84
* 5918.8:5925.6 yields 2.55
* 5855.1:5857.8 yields 2.7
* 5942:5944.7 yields 3.4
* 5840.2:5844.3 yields 2.64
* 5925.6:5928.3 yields 2.48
